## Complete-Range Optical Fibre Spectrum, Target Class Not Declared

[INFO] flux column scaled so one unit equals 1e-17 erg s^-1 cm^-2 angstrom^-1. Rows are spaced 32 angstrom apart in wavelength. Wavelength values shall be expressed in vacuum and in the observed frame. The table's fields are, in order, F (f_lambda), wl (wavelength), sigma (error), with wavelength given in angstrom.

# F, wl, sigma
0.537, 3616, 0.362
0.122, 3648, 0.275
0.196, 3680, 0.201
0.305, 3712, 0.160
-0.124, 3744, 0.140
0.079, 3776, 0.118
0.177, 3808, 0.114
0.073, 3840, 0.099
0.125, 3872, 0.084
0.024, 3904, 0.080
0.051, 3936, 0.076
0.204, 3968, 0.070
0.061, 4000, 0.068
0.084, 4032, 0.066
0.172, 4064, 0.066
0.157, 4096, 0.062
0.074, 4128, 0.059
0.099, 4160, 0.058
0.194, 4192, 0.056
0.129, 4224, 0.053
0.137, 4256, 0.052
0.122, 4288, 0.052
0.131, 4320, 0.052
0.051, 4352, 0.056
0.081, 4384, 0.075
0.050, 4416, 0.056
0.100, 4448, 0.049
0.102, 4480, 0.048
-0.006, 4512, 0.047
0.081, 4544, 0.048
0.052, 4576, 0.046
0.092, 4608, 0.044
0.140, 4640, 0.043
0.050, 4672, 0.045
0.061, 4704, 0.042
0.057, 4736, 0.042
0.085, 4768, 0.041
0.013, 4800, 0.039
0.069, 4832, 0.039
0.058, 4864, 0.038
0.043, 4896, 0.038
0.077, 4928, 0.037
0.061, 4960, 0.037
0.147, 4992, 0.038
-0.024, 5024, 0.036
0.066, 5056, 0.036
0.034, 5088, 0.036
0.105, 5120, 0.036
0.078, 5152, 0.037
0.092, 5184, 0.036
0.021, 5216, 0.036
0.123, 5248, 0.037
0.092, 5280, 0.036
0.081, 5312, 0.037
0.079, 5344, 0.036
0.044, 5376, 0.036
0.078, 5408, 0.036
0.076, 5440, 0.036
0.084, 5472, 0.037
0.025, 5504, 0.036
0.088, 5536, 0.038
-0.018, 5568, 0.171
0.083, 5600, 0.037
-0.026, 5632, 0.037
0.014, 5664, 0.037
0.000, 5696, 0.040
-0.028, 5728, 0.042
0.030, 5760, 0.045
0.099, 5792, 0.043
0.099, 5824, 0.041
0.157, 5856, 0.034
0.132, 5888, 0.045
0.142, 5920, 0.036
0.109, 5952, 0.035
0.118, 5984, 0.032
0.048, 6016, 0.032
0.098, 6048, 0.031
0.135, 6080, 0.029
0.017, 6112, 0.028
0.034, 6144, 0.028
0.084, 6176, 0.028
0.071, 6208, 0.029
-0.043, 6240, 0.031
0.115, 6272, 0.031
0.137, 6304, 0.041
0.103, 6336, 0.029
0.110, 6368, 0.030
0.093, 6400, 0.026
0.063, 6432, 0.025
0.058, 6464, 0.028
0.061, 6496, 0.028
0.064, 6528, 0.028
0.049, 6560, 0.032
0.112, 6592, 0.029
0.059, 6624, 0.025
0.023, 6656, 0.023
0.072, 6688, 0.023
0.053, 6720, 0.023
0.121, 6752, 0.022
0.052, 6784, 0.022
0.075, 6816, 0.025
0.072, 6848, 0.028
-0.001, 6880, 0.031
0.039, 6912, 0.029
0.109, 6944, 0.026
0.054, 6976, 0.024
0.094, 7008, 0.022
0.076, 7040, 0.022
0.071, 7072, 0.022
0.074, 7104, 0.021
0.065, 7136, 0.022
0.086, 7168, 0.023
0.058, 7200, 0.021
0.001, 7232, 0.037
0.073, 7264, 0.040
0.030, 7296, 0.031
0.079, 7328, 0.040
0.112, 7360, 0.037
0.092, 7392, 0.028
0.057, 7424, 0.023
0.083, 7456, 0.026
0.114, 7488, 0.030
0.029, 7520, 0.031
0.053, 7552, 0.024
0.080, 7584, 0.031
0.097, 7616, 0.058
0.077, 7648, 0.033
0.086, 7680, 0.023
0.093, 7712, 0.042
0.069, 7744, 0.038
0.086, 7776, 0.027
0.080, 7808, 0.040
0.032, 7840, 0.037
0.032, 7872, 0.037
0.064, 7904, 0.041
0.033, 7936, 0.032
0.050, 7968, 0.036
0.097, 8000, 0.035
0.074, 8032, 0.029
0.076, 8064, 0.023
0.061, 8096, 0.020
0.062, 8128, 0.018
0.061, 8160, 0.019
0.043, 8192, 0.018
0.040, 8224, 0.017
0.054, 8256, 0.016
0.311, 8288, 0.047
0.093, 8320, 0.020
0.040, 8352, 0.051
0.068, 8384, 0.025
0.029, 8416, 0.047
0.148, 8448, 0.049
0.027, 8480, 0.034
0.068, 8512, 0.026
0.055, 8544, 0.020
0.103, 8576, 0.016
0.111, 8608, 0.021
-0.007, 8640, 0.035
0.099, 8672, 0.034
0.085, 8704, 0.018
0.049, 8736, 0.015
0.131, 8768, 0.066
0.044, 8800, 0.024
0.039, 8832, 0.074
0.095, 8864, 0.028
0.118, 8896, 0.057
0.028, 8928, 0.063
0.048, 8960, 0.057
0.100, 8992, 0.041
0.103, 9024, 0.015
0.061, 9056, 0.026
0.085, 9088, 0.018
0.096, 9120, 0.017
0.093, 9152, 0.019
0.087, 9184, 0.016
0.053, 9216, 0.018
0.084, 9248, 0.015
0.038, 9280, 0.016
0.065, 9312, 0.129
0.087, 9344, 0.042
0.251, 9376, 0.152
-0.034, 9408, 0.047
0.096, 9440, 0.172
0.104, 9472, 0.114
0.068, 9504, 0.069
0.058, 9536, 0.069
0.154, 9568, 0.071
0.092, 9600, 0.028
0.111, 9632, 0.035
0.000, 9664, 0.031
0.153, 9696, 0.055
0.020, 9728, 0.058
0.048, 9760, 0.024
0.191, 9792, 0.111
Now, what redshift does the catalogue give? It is 1.22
